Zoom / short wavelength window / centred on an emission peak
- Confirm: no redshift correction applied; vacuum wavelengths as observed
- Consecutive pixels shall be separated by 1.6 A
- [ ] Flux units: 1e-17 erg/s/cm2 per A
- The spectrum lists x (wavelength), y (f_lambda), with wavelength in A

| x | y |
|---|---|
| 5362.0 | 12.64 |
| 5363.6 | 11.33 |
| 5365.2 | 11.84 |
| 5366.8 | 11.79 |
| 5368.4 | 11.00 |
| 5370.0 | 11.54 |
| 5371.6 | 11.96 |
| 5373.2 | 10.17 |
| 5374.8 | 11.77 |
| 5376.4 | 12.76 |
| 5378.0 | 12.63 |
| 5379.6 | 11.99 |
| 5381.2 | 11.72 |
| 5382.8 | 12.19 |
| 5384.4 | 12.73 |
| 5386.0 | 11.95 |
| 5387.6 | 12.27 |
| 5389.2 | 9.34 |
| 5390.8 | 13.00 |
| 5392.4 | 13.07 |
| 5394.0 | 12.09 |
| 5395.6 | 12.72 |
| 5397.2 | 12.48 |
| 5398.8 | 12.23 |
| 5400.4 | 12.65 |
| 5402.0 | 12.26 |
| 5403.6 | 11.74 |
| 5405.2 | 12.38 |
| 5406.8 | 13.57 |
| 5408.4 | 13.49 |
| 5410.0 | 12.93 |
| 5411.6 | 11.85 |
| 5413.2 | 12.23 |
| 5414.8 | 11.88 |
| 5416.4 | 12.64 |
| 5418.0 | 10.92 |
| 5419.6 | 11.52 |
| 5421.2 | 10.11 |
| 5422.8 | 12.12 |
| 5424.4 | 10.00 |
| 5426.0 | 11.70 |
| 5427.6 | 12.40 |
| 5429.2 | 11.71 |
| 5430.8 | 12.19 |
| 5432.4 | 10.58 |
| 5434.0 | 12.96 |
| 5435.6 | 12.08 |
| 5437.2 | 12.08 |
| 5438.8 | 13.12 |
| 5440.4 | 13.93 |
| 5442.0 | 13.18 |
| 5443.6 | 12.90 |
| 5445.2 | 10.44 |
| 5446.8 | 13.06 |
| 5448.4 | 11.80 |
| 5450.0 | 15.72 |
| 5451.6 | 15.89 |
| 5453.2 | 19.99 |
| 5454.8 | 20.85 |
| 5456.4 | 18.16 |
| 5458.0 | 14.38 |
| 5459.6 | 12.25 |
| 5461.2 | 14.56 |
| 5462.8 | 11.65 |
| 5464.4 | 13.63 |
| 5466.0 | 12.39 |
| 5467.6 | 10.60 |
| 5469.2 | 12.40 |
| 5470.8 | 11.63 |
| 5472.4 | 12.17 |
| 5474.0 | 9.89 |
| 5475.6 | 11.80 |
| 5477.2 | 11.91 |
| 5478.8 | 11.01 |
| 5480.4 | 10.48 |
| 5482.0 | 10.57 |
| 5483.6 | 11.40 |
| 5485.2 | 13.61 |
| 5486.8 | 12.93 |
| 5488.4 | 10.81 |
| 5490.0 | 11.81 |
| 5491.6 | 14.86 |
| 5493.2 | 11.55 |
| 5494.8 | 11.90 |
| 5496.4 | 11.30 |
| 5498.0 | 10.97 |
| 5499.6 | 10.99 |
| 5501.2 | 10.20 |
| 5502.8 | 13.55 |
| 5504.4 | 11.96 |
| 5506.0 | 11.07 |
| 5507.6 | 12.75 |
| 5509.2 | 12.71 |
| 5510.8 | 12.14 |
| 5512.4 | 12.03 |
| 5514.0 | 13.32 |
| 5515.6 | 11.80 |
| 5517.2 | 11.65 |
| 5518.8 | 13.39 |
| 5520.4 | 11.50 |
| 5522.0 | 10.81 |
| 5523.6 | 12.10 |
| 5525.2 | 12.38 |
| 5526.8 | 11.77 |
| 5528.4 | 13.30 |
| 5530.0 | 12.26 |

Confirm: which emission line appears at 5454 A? H-beta 4861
